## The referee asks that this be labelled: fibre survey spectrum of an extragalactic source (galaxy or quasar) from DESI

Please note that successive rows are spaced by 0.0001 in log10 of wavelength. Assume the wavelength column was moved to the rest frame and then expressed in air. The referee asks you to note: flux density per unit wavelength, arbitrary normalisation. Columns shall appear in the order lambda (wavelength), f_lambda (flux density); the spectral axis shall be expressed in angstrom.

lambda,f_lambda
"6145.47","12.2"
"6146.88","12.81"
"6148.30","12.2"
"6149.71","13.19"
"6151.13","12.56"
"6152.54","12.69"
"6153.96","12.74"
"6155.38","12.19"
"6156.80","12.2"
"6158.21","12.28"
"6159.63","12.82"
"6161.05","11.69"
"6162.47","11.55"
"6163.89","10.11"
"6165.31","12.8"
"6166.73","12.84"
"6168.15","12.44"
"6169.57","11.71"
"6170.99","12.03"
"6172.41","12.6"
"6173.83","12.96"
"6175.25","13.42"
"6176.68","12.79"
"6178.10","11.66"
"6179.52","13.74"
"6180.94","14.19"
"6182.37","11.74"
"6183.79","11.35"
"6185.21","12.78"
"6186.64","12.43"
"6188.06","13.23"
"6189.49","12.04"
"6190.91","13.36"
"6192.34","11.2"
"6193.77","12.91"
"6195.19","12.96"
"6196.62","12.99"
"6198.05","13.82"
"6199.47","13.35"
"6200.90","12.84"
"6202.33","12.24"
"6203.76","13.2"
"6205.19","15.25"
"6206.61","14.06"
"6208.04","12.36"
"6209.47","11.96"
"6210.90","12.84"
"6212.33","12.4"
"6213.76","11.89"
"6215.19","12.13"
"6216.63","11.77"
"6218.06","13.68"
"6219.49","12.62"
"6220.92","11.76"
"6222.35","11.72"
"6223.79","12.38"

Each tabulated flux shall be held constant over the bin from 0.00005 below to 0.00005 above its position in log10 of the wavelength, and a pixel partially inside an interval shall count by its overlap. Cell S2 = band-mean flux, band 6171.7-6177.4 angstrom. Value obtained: 12.9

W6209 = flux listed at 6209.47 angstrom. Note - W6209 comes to 11.96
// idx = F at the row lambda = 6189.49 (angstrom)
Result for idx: 12.04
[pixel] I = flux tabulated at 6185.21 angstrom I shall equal 12.78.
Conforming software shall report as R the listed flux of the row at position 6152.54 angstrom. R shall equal 12.69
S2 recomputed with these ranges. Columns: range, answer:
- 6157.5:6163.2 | 12.1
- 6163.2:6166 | 11.5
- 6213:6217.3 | 11.9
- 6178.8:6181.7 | 13.9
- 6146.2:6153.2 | 12.7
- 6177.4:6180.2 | 12.7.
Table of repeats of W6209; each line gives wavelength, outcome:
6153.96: 12.74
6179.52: 13.74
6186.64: 12.43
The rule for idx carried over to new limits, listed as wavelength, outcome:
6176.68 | 12.79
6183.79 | 11.35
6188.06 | 13.23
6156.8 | 12.2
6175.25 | 13.42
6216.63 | 11.77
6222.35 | 11.72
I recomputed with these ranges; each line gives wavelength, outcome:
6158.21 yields 12.28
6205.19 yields 15.25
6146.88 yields 12.81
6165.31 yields 12.8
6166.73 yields 12.84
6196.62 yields 12.99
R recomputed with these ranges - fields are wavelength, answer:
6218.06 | 13.68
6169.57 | 11.71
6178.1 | 11.66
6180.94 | 14.19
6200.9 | 12.84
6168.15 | 12.44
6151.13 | 12.56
